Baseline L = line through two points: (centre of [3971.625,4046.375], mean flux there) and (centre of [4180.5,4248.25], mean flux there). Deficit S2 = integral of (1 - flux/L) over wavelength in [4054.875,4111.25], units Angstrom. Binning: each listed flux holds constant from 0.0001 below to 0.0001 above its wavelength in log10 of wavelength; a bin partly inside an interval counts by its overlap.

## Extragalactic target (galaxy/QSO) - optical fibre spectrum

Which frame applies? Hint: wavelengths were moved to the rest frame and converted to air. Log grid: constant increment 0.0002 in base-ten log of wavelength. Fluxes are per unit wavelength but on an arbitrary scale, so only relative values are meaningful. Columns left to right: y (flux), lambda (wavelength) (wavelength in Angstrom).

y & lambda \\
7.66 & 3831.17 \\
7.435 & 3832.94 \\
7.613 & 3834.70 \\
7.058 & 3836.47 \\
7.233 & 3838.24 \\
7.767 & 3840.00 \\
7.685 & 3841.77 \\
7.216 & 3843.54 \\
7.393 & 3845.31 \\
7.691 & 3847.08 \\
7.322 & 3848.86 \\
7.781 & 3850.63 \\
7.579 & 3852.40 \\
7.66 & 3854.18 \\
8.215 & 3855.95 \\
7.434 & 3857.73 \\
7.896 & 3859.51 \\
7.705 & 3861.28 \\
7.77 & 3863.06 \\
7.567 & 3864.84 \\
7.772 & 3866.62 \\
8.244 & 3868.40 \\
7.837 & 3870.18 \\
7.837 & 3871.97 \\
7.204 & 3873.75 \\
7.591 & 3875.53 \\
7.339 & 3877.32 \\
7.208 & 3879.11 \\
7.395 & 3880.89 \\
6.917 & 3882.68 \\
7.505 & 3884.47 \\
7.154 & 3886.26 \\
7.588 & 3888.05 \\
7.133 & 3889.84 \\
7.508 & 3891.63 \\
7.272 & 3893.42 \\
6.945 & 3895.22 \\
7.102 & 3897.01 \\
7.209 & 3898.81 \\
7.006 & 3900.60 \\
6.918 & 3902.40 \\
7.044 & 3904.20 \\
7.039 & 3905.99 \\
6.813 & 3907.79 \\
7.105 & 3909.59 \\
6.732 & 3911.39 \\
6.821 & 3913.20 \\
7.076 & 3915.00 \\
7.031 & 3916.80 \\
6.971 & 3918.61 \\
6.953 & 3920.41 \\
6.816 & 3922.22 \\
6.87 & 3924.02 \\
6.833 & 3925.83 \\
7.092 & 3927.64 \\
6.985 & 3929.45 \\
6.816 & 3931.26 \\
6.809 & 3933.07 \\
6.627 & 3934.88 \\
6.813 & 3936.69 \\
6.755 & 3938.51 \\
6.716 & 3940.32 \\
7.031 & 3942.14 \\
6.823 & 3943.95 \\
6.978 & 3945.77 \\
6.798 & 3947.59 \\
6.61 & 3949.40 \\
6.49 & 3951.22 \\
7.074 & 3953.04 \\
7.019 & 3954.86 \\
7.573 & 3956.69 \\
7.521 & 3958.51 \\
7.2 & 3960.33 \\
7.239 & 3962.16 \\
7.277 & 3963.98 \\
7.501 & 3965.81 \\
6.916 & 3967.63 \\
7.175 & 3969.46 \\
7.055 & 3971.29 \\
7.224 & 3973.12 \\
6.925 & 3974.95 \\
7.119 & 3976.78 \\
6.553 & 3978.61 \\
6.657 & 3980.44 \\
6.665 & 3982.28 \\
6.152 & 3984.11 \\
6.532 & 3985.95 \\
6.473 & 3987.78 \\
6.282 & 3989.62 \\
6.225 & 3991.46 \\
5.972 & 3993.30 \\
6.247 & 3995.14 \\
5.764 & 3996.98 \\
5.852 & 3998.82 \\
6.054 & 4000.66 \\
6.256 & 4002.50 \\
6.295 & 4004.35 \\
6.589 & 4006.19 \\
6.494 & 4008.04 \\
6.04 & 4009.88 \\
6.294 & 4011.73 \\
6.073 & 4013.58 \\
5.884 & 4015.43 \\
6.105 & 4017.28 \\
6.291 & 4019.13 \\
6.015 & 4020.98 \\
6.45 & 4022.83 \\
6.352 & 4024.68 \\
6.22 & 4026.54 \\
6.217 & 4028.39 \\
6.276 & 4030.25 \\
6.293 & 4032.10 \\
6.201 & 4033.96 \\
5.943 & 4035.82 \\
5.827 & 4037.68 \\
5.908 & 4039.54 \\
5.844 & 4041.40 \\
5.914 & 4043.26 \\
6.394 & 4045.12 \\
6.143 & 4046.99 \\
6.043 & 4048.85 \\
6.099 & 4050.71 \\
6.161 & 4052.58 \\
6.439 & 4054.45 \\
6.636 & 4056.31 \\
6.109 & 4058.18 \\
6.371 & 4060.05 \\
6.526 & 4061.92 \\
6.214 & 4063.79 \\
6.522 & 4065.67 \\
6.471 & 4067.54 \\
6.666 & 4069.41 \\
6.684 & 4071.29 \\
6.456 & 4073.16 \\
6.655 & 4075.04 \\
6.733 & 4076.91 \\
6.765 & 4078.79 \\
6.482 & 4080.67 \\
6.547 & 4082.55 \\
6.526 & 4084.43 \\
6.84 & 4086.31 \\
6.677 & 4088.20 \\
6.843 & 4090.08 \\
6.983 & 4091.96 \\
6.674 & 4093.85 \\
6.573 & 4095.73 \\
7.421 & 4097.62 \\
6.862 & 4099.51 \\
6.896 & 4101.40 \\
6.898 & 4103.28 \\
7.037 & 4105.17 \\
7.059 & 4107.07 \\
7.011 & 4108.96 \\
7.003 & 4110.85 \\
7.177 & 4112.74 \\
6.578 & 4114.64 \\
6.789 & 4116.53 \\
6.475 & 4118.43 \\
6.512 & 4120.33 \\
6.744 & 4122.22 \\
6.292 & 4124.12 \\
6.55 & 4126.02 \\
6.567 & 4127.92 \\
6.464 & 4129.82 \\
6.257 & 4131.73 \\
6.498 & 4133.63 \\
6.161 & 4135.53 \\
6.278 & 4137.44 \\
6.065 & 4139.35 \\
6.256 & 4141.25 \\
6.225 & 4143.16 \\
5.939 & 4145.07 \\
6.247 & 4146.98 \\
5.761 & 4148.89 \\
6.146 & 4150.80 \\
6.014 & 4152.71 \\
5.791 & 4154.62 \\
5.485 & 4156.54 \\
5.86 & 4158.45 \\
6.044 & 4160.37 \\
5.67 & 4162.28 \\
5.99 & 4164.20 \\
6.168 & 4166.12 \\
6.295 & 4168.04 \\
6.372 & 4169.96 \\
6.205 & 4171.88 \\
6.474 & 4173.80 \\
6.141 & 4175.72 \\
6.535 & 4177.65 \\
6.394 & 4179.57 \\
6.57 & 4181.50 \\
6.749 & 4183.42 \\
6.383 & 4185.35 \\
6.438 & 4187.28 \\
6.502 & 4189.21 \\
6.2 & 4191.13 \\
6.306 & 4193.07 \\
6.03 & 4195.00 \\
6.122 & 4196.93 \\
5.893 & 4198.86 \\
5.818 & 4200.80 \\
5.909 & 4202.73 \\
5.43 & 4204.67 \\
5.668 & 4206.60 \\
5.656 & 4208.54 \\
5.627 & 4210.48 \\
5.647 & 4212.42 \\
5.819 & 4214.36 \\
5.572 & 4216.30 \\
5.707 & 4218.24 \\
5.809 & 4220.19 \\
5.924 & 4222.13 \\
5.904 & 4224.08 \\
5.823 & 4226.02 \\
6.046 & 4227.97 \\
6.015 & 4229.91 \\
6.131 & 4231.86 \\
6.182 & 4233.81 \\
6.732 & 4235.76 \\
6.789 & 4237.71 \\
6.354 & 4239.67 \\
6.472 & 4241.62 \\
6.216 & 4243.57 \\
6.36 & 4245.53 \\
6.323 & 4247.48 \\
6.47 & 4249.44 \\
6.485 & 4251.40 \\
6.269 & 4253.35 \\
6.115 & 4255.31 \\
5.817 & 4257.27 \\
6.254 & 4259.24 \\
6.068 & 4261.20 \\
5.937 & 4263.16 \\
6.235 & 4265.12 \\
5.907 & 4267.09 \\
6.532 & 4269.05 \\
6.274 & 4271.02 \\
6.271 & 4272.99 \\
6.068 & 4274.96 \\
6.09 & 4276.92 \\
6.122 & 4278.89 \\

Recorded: -4.5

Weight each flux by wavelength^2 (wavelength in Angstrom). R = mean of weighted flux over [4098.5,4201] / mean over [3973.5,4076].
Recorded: 1.07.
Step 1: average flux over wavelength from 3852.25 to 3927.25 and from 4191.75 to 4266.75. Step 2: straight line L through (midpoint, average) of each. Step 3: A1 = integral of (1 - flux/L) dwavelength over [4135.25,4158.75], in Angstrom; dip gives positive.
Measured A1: 1.2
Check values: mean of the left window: 7.29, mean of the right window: 6.05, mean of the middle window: 6.02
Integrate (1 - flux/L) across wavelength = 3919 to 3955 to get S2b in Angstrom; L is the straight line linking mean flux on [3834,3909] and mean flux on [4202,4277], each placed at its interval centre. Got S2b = 1.7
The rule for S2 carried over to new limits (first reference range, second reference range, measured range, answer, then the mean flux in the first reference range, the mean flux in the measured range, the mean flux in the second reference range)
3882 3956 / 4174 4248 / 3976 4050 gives 5.3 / 6.97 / 6.22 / 6.11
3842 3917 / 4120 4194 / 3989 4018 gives 3.0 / 7.38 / 6.15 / 6.24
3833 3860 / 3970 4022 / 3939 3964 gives -1.1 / 7.56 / 7.01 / 6.37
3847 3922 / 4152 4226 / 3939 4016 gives 3.2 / 7.34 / 6.66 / 6.03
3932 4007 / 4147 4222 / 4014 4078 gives 2.1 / 6.73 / 6.27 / 6.03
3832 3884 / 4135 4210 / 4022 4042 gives 1.8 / 7.56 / 6.14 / 6.1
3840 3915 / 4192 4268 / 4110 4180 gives 1.0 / 7.39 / 6.28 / 6.05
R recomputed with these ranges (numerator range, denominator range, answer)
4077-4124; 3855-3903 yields 1.02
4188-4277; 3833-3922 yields 0.99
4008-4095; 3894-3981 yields 0.96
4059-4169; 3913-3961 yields 1.02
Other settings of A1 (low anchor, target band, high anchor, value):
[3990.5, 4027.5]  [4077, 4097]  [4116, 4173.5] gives -1.7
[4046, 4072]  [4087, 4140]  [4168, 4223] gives -3.8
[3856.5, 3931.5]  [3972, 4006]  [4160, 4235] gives 2.3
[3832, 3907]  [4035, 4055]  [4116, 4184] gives 1.9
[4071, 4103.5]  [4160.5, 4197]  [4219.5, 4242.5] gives 0.6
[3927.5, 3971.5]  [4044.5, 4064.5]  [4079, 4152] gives 1.3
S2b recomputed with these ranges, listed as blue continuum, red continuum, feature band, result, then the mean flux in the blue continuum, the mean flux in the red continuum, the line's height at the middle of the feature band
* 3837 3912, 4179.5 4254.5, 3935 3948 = 0.6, 7.41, 6.12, 7.16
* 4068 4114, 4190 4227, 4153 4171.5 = 0.7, 6.81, 5.84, 6.22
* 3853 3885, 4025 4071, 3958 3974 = -0.8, 7.62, 6.23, 6.87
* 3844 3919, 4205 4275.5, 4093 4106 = -0.6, 7.36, 6.09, 6.59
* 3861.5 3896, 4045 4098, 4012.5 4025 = 1.2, 7.47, 6.53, 6.79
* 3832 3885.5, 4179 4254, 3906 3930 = 1.3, 7.56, 6.12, 7.32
